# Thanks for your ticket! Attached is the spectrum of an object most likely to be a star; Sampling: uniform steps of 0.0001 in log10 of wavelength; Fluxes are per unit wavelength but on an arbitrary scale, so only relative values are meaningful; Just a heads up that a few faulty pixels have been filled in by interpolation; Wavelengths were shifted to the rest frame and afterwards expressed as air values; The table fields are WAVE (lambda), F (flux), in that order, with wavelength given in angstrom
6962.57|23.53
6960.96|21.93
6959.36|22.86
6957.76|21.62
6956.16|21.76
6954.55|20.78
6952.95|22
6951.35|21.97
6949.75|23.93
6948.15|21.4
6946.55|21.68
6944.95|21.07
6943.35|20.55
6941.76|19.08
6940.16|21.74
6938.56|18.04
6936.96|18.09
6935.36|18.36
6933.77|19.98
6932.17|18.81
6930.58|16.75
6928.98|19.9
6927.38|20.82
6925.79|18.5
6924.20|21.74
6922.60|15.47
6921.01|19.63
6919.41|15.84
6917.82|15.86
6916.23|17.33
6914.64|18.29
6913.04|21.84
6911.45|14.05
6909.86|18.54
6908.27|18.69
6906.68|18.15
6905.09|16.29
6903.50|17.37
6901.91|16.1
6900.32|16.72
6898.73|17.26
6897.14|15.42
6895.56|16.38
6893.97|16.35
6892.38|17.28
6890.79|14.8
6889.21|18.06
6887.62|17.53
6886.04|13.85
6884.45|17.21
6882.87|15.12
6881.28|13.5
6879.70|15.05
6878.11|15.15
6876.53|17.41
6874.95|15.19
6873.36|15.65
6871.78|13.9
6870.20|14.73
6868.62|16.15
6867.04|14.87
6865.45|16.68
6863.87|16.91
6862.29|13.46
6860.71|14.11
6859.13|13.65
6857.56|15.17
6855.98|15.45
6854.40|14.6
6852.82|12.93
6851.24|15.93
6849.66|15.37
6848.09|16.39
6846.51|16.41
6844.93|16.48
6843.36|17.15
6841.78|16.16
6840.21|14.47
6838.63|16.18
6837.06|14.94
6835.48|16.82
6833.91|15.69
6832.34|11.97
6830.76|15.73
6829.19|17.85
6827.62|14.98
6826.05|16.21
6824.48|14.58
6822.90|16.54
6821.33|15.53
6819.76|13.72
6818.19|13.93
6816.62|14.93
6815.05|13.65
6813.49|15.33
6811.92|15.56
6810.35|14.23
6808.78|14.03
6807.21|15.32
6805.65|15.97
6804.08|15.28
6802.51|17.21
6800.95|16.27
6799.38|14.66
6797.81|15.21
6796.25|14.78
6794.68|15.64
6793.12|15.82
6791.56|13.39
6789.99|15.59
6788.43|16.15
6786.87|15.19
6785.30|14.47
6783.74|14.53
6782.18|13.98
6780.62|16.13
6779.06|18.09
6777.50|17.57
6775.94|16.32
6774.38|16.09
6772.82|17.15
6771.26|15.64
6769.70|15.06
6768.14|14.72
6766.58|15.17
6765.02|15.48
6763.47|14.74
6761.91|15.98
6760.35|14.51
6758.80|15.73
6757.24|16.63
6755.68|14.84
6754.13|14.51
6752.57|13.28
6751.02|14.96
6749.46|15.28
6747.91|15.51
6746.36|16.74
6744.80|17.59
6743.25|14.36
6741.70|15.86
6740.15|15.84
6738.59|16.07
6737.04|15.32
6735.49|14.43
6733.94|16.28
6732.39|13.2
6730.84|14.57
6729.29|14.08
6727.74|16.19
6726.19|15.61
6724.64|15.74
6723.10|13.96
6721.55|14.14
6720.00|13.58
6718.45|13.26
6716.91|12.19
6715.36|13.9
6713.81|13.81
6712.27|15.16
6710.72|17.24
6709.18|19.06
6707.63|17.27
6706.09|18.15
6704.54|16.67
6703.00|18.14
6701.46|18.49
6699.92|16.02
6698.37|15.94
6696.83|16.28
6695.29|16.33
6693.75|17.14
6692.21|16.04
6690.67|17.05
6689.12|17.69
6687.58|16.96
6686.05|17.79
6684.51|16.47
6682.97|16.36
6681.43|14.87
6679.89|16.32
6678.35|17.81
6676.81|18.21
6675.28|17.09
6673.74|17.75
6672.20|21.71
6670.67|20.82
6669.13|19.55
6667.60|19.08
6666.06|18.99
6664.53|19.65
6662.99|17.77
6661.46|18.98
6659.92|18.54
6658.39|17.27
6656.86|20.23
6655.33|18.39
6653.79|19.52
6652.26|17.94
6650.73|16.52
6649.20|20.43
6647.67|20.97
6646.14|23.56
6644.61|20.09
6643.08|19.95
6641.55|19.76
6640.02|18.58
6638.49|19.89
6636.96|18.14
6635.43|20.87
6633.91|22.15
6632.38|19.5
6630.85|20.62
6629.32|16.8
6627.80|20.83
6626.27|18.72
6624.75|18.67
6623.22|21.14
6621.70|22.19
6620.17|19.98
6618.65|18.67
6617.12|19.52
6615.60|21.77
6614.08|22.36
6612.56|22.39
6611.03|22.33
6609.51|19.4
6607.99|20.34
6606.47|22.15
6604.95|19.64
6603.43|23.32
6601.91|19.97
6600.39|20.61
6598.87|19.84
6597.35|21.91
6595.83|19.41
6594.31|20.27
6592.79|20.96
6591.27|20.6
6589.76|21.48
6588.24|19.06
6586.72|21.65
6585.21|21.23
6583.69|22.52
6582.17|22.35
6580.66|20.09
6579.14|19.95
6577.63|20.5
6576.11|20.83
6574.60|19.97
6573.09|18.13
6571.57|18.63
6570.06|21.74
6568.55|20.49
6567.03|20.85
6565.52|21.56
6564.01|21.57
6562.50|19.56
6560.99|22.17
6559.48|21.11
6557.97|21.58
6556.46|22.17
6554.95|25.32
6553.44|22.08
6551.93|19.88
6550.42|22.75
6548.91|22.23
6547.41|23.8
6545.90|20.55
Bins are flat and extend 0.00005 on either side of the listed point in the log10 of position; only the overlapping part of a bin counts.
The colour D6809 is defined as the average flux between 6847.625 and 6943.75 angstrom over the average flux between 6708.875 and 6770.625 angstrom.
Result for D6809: 1.11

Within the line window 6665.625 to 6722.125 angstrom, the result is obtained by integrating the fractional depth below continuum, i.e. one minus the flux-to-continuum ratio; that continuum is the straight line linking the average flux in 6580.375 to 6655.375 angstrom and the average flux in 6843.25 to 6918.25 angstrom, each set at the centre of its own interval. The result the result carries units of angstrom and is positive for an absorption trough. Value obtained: 6.8 angstrom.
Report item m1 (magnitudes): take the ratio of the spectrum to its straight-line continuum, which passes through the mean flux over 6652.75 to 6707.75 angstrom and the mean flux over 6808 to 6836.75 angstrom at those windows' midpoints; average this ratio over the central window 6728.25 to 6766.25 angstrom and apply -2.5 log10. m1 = 0.09 mag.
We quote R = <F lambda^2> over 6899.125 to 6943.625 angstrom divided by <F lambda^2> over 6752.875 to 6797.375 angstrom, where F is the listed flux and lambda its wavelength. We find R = 1.23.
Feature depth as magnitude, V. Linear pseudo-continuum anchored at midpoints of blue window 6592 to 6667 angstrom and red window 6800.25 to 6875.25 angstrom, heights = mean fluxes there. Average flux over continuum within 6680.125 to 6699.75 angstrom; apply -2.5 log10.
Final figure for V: 0.13 mag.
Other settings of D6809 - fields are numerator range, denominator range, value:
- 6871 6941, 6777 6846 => 1.12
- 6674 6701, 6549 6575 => 0.79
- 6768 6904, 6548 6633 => 0.75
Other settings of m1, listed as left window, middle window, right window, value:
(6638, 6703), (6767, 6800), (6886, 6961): 0.19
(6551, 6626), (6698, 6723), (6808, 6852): 0.15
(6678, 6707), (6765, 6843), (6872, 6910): 0.08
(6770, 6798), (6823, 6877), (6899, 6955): 0.12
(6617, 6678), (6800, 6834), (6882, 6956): 0.23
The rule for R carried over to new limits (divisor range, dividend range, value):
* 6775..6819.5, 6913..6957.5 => 1.34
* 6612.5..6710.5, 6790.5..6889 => 0.86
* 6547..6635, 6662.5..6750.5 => 0.81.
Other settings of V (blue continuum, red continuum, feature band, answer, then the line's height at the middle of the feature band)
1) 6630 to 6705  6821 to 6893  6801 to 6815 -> 0.07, 16.3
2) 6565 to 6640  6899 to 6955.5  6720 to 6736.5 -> 0.32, 19.9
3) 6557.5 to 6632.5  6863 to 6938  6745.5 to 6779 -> 0.19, 18.6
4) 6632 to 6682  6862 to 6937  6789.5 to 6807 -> 0.16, 17.8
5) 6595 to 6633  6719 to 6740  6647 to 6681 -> -0.04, 18.1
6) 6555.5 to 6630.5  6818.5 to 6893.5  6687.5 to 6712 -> 0.09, 18.6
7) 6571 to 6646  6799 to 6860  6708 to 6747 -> 0.17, 17.7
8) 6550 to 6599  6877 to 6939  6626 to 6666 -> 0.04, 20.2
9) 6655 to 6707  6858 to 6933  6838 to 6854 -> 0.08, 16.9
